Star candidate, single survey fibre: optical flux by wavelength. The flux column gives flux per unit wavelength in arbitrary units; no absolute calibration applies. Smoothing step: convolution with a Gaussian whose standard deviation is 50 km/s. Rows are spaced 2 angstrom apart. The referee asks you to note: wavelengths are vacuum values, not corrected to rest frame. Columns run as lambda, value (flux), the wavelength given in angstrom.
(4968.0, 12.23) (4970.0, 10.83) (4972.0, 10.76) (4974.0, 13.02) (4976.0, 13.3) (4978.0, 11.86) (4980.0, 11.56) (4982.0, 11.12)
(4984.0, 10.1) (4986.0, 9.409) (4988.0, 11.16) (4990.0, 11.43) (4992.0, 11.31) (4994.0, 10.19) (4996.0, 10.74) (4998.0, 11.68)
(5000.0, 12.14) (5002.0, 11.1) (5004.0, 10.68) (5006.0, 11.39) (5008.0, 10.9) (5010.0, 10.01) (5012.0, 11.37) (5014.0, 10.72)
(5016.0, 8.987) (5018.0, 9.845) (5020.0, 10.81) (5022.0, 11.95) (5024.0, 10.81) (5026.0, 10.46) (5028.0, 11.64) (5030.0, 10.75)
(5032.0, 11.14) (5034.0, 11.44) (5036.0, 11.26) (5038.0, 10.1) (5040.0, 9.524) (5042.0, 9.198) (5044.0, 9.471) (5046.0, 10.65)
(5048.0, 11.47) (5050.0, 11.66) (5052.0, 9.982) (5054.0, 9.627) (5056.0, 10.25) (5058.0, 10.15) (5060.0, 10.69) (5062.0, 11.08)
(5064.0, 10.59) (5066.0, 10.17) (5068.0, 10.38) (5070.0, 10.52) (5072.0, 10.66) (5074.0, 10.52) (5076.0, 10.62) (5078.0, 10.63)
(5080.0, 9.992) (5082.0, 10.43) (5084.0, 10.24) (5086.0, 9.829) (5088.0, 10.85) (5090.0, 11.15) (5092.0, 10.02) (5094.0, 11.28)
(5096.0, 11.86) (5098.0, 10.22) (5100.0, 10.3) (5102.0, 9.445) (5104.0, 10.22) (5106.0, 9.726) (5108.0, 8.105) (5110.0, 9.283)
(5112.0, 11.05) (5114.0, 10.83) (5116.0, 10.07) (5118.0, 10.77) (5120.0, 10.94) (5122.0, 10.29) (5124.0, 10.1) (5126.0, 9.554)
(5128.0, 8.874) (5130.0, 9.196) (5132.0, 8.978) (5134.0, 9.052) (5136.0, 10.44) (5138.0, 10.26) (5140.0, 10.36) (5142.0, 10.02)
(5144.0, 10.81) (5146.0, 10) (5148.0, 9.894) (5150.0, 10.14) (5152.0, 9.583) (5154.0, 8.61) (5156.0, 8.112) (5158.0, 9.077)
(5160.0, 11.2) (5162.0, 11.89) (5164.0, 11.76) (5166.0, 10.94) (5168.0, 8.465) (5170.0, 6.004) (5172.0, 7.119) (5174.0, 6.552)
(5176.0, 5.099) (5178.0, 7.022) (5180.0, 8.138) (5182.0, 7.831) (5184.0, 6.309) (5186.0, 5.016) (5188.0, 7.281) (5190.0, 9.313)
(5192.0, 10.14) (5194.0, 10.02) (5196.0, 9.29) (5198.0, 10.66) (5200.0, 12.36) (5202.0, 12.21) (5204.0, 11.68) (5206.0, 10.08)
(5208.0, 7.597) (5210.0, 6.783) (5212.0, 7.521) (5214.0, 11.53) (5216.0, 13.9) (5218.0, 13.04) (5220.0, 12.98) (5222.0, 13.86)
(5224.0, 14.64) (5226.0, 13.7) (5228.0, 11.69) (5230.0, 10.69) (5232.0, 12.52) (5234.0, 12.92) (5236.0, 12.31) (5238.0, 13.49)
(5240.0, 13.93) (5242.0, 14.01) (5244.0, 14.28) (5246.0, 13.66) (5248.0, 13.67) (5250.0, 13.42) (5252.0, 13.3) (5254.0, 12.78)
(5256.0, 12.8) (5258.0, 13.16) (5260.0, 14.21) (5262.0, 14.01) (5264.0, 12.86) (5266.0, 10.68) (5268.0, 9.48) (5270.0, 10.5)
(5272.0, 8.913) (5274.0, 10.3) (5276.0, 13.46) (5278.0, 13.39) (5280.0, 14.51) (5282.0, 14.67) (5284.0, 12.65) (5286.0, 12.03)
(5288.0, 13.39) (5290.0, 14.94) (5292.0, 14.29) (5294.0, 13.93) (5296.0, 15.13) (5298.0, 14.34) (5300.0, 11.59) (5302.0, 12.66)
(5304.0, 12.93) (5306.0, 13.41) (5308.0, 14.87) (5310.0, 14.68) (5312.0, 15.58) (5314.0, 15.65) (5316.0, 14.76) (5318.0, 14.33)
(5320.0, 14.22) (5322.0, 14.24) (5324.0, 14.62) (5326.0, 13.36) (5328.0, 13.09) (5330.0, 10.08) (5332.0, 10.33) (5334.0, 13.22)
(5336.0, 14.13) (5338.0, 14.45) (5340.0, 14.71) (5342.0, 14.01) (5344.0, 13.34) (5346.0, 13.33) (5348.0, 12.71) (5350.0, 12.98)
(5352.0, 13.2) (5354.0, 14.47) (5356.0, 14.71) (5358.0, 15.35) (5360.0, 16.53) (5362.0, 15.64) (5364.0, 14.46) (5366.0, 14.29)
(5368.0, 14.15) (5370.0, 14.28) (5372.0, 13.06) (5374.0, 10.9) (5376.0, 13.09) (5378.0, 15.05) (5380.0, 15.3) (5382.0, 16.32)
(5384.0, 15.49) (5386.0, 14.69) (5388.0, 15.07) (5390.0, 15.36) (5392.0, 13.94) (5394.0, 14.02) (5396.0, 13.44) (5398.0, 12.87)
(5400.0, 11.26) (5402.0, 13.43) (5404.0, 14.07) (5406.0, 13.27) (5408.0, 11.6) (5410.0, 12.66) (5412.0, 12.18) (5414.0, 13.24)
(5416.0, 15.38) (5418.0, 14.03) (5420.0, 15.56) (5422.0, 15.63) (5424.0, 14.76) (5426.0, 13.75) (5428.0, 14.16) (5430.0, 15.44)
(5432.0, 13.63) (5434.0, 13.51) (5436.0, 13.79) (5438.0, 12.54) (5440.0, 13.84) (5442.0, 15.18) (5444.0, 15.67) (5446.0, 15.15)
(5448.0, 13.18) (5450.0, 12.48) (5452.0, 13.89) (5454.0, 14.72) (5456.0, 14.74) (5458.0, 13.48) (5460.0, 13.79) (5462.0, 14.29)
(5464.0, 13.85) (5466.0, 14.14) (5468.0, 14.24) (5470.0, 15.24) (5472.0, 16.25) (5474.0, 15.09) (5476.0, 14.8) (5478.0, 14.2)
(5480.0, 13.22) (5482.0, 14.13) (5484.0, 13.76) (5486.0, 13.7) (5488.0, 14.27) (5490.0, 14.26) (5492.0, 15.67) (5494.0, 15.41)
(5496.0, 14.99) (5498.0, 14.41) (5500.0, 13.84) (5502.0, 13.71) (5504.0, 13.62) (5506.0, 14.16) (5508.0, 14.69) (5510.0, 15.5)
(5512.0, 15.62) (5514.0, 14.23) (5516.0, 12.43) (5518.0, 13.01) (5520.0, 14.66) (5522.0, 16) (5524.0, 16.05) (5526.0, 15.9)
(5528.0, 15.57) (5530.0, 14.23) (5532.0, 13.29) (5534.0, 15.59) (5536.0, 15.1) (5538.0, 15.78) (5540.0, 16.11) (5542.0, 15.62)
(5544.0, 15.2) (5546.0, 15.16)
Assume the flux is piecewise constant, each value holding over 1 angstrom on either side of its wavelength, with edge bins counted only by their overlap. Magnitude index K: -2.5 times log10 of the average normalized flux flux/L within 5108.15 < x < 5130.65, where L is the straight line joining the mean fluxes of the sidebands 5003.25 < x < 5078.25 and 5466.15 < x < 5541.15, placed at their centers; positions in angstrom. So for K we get 0.13 mag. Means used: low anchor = 10.6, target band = 10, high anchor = 14.7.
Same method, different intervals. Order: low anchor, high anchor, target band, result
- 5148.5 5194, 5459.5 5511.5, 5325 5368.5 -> -0.16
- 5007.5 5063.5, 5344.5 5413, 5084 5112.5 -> 0.10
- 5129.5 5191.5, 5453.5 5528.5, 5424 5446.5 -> -0.05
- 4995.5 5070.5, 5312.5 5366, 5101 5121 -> 0.15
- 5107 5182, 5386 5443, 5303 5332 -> -0.13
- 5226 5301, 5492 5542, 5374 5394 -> -0.07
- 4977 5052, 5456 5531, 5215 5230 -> -0.07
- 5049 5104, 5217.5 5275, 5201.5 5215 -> 0.27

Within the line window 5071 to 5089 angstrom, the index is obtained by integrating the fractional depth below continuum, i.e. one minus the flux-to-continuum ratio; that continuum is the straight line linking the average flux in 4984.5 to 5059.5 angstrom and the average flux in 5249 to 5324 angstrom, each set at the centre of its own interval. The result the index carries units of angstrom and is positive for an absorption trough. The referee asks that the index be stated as 1.3 angstrom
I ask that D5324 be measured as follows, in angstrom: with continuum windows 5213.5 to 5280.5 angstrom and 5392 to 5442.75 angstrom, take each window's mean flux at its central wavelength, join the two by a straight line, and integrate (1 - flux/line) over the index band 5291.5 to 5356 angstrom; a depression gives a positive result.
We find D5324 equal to -2.5 angstrom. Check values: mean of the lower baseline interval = 12.8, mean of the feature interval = 13.7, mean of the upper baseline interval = 13.7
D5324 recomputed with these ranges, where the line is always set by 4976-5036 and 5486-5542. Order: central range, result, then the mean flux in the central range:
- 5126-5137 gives 2.4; 9.33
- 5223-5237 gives 0.0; 12.6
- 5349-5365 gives -1.3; 14.7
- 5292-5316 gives -1.7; 14.1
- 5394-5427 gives 0.9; 13.6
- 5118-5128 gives 1.4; 10.1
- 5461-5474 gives -0.3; 14.7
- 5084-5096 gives 0.9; 10.7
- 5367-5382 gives -0.2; 13.9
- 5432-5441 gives 0.5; 13.4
